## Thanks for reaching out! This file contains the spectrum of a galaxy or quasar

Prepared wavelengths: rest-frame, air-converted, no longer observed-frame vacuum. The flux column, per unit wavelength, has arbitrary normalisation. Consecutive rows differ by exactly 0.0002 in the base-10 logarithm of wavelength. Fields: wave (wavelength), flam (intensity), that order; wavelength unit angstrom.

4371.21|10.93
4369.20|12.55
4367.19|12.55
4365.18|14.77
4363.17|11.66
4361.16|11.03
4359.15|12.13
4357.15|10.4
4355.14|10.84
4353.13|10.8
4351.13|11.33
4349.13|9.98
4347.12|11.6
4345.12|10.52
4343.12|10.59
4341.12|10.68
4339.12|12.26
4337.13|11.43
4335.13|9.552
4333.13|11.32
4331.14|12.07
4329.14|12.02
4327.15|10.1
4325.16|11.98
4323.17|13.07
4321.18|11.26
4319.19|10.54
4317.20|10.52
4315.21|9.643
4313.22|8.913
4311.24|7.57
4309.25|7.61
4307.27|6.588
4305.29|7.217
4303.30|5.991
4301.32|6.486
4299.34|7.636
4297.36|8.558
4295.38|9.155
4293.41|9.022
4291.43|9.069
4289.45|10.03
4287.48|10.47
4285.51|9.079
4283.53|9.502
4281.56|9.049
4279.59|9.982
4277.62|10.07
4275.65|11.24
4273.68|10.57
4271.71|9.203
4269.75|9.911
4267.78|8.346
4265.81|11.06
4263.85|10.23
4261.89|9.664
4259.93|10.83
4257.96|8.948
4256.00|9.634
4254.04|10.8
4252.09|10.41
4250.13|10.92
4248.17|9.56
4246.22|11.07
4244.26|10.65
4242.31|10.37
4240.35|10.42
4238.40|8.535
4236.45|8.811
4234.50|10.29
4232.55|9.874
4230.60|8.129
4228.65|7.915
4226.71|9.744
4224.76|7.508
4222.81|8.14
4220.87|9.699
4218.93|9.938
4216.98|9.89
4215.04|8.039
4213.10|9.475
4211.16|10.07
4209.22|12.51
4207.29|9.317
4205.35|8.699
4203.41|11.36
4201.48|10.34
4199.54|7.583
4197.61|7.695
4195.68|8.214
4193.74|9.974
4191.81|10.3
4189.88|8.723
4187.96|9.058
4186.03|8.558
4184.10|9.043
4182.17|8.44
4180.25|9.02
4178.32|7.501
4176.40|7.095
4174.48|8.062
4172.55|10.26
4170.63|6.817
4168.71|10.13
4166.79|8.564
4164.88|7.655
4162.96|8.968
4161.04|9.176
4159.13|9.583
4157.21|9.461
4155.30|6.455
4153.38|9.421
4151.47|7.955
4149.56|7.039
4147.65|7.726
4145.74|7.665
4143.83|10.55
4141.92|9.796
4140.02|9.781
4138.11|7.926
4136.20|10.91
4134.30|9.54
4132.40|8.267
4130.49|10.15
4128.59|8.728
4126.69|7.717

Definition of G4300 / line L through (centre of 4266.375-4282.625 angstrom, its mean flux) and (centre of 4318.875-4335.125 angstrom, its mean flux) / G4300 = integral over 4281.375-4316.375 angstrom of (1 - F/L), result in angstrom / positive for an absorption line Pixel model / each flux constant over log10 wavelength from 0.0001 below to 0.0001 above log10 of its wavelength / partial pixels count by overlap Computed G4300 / 7.09 angstrom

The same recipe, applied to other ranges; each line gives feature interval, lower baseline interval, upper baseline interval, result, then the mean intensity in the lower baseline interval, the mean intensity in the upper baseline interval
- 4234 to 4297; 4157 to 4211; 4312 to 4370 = 1.7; 9.02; 11.2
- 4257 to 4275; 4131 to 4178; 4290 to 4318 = -3.5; 8.7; 8.15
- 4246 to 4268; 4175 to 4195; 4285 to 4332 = -2.5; 8.75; 9.36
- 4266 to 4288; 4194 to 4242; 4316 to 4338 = 1.2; 9.28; 11.2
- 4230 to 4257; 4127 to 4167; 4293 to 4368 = -1.2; 8.81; 10.3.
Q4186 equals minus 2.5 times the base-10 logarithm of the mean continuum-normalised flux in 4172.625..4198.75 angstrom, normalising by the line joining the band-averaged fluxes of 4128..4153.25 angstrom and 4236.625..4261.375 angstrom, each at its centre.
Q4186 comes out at 0.10 mag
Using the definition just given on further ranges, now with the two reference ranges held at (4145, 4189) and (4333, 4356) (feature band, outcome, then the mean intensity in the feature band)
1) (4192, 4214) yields -0.08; 9.59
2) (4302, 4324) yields 0.17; 8.93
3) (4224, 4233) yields 0.08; 8.59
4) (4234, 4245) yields -0.04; 9.81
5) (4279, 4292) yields 0.05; 9.6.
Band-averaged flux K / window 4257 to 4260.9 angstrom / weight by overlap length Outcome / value 9.87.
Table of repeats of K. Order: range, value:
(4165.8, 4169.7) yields 9.33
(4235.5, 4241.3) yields 9.26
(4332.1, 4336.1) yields 10.5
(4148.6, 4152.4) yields 7.5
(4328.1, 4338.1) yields 11.3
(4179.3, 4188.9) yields 8.82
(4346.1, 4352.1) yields 11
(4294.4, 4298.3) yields 8.86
